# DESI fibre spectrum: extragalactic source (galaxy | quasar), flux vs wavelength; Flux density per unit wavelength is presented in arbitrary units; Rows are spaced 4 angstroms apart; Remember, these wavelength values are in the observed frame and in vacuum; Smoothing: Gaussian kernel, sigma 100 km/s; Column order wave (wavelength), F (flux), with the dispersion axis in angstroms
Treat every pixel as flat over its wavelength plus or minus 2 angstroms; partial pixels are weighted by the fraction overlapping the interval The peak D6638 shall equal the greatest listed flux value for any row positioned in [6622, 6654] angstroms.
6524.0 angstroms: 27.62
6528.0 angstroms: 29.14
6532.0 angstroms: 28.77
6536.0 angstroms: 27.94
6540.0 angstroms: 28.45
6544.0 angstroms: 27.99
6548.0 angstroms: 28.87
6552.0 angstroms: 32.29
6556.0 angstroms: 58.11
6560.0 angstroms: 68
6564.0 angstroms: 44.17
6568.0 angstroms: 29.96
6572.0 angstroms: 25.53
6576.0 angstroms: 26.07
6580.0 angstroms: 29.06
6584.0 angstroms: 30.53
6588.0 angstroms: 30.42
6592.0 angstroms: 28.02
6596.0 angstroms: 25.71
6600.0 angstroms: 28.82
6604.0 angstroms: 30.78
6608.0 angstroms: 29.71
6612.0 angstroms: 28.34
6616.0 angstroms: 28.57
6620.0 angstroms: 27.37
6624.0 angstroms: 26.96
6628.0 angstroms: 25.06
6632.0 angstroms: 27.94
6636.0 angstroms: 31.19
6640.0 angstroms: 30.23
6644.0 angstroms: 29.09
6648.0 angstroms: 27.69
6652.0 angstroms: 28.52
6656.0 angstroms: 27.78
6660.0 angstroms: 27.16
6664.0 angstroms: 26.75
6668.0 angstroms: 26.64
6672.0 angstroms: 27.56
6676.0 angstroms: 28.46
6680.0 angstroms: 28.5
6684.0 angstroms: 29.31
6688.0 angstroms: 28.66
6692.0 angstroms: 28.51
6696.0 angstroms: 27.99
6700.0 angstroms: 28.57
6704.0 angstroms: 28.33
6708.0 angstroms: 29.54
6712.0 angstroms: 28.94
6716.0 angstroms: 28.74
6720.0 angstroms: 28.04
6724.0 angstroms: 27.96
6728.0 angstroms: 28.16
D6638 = 31.19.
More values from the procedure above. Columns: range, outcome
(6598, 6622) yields 30.78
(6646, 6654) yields 28.52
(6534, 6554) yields 32.29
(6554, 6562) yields 68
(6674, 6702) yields 29.31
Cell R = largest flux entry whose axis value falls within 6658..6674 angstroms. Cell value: 27.56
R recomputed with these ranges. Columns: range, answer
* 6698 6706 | 28.57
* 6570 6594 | 30.53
